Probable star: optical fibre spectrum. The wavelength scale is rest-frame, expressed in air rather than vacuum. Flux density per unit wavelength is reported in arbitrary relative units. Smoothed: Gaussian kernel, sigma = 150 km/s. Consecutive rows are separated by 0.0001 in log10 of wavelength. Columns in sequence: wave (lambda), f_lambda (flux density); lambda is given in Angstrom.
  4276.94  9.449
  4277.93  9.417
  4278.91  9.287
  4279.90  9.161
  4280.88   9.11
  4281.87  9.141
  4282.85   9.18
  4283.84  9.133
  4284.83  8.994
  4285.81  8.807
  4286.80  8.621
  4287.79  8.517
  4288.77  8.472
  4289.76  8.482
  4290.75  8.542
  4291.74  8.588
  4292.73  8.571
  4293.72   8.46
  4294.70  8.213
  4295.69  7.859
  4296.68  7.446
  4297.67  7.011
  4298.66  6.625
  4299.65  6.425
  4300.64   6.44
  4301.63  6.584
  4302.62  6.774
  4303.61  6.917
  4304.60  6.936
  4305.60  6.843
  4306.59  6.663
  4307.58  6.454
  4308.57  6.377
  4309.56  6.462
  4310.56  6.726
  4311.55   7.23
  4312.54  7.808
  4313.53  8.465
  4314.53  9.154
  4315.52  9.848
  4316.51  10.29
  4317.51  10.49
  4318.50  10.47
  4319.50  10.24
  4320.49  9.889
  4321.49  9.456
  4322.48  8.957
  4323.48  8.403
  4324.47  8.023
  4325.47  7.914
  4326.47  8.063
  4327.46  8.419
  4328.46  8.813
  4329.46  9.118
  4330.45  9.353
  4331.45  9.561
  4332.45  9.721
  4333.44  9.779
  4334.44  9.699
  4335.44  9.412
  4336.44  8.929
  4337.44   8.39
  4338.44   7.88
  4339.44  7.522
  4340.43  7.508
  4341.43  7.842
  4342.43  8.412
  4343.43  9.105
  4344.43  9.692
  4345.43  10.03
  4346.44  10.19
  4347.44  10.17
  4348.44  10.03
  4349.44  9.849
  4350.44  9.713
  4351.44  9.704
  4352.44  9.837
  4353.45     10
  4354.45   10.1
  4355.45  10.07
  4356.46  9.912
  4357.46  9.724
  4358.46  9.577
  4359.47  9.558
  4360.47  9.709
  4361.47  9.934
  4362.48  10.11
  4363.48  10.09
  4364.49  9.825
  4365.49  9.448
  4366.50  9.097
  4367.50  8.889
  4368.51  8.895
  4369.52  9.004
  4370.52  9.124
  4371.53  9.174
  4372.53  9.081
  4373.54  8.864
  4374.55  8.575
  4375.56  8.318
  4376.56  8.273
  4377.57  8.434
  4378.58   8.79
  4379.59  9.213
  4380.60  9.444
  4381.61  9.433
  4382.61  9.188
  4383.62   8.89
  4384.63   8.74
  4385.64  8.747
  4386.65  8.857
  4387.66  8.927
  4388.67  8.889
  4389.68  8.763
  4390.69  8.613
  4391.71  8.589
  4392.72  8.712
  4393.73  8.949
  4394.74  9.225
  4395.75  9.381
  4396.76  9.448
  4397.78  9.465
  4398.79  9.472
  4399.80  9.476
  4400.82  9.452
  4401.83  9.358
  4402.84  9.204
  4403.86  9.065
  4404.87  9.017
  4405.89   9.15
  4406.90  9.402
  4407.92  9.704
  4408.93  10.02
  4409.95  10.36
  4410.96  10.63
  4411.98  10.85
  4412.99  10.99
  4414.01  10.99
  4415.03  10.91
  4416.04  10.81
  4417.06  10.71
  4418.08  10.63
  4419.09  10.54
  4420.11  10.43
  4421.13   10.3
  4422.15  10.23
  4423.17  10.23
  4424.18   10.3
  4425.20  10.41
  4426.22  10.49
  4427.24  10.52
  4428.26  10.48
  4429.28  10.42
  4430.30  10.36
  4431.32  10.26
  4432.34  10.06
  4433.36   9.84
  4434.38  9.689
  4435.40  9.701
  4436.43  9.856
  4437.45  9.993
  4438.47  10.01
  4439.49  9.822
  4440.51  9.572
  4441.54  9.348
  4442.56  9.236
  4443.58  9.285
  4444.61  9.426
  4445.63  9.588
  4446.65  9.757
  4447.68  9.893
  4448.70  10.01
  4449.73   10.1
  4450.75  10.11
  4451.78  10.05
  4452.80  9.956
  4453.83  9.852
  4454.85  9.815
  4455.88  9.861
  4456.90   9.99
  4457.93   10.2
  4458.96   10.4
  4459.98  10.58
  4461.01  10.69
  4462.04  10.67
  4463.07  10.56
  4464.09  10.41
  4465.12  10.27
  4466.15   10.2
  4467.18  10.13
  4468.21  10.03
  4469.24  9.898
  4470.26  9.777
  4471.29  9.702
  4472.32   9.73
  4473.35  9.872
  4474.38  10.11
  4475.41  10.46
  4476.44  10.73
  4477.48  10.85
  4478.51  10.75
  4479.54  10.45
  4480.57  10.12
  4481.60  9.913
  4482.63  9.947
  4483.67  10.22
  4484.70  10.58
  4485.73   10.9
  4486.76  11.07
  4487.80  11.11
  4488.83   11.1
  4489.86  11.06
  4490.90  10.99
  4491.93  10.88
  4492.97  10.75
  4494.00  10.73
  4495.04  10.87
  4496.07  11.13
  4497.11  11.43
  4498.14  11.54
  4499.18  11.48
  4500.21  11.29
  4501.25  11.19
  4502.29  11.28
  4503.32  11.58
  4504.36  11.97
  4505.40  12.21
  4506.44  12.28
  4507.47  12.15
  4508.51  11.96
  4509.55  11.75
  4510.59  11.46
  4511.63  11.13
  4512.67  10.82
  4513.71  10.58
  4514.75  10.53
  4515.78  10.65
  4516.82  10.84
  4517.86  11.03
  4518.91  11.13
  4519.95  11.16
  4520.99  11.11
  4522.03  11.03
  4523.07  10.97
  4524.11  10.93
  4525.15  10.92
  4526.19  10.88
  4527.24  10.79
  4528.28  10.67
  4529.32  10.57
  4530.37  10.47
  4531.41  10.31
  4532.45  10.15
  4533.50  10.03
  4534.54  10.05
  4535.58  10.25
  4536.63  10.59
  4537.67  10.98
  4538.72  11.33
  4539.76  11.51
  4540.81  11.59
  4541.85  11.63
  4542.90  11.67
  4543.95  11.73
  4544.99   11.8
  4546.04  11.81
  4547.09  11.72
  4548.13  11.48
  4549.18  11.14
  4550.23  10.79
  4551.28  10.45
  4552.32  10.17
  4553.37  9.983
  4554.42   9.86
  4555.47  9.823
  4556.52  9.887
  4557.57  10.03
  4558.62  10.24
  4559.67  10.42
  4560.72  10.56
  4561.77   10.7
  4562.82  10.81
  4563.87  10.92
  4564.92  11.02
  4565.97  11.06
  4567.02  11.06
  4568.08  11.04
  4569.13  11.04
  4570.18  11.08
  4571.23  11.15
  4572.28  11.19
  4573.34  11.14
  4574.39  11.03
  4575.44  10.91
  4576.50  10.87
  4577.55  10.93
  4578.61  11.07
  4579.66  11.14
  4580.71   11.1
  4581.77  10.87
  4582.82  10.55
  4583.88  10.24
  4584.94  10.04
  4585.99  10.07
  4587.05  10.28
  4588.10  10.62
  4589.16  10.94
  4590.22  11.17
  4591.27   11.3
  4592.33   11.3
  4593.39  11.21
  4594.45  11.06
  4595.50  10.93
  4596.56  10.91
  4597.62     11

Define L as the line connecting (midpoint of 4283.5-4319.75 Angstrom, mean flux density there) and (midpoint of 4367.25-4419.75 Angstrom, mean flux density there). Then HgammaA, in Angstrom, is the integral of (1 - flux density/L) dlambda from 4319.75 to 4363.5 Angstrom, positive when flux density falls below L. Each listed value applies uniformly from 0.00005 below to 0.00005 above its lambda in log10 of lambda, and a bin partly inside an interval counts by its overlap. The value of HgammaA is -3.46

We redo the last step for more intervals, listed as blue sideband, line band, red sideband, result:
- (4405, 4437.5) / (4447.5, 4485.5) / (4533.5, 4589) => 0.95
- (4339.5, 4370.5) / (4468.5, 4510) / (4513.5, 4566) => -1.76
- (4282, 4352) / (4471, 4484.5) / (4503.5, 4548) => 0.37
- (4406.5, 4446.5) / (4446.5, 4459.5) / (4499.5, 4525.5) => 0.62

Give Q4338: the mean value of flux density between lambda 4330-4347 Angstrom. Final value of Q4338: 9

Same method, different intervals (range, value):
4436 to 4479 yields 10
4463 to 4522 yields 10.8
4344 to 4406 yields 9.31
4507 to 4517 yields 11.2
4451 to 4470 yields 10.2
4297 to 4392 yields 8.8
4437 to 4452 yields 9.74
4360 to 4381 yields 9.15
